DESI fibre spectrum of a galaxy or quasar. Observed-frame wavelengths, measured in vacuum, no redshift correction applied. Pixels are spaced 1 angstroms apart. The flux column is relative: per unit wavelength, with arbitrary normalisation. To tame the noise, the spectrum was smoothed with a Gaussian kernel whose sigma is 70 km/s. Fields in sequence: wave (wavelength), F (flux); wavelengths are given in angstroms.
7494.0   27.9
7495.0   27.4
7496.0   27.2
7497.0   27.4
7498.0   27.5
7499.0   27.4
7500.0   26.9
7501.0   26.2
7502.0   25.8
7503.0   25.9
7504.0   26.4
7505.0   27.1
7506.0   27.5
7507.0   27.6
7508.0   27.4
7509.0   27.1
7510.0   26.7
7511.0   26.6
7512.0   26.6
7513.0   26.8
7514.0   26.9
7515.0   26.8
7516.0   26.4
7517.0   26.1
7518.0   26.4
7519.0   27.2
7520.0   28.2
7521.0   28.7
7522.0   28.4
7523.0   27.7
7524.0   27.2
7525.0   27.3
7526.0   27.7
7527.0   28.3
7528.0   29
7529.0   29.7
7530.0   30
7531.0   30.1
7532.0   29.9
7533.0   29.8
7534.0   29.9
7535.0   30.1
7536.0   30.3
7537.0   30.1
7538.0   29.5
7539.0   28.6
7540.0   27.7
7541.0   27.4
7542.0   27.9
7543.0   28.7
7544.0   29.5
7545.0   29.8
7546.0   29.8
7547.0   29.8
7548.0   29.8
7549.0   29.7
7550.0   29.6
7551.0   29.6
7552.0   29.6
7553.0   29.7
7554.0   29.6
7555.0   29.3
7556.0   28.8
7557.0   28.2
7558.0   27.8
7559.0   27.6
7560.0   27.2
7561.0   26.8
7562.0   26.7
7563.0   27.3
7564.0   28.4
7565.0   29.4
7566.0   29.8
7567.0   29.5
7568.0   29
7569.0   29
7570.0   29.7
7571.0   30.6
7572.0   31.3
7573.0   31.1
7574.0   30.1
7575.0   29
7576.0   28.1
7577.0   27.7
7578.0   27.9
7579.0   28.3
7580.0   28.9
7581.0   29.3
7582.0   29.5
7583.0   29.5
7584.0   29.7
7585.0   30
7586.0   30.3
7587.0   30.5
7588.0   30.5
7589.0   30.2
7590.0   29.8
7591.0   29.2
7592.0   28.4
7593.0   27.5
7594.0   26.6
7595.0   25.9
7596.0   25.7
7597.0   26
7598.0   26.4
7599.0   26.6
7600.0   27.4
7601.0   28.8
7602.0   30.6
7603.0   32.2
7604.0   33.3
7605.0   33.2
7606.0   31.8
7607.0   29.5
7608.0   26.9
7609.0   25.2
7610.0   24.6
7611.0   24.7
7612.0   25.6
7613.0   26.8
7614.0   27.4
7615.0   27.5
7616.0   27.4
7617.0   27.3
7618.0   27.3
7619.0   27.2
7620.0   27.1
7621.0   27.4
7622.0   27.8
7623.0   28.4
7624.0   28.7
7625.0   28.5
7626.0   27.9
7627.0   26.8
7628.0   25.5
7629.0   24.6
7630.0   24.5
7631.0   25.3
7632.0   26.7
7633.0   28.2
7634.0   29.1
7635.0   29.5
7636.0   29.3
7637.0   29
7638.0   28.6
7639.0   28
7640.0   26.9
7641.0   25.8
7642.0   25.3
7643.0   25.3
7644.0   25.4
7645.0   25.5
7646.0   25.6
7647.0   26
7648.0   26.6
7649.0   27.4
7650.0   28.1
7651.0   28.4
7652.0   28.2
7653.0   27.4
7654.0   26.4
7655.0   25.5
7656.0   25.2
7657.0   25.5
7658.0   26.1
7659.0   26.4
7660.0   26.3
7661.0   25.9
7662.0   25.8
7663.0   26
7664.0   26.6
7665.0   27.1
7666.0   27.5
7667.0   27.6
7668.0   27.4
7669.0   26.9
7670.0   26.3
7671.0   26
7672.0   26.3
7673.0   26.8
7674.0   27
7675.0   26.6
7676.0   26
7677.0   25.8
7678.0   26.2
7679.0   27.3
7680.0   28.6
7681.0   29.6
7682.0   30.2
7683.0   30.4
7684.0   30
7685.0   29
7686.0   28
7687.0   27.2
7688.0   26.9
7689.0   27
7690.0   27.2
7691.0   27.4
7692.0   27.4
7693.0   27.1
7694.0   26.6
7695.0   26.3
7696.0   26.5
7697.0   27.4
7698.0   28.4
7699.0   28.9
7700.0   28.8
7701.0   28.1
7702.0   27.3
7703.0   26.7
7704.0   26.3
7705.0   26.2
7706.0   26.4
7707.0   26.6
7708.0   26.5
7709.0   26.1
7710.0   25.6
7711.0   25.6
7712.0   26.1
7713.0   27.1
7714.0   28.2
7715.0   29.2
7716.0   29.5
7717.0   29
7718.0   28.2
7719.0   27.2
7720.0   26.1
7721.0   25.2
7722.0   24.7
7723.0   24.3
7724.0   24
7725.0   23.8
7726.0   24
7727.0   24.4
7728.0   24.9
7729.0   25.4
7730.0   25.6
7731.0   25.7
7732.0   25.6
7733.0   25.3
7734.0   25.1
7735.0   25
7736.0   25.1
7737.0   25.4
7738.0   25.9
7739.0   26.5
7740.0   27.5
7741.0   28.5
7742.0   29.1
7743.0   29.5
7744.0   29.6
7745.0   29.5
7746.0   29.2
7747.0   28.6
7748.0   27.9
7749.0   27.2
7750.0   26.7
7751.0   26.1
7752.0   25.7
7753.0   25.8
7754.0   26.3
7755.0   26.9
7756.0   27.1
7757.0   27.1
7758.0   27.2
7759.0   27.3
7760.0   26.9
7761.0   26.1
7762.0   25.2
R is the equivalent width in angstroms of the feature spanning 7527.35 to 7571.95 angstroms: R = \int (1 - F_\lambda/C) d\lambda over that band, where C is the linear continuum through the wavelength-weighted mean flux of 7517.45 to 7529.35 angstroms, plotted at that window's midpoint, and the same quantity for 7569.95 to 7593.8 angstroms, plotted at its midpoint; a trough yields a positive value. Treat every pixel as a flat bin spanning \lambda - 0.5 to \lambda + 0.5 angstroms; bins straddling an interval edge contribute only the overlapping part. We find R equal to -0.8 angstroms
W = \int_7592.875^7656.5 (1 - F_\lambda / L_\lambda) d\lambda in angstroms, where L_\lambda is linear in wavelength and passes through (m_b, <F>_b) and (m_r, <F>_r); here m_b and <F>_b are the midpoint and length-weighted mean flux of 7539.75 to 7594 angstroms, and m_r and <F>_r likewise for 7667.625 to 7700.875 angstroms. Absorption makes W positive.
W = 2.17 angstroms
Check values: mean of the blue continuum 29.1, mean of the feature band 27.3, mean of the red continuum 27.5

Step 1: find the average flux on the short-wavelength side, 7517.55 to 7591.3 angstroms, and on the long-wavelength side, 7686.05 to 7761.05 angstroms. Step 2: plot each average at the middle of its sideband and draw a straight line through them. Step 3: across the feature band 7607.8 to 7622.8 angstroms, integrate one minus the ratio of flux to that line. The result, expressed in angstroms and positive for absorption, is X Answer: 0.8 angstroms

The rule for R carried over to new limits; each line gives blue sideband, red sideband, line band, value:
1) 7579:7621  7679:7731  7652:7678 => 1.0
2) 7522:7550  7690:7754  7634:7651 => 0.4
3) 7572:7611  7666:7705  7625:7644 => 0.8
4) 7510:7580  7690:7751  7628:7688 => 0.9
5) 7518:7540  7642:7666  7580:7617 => -1.3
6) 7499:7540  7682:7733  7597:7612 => -0.6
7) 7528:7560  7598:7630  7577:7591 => -0.5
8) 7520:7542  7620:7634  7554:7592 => -1.4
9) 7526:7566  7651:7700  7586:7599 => 0.1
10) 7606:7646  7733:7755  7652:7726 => 0.4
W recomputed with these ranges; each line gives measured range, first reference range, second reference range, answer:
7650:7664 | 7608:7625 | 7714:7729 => 0.08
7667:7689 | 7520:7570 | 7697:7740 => -0.51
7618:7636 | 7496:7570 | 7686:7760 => 0.13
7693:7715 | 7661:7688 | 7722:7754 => -0.09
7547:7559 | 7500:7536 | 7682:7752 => -0.70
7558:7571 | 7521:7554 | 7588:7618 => 0.11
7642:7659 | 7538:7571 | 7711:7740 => 0.53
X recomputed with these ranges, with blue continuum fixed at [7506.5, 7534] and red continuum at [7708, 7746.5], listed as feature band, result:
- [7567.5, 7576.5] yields -0.74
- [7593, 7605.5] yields -0.55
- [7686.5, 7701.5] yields -0.40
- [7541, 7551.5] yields -0.63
